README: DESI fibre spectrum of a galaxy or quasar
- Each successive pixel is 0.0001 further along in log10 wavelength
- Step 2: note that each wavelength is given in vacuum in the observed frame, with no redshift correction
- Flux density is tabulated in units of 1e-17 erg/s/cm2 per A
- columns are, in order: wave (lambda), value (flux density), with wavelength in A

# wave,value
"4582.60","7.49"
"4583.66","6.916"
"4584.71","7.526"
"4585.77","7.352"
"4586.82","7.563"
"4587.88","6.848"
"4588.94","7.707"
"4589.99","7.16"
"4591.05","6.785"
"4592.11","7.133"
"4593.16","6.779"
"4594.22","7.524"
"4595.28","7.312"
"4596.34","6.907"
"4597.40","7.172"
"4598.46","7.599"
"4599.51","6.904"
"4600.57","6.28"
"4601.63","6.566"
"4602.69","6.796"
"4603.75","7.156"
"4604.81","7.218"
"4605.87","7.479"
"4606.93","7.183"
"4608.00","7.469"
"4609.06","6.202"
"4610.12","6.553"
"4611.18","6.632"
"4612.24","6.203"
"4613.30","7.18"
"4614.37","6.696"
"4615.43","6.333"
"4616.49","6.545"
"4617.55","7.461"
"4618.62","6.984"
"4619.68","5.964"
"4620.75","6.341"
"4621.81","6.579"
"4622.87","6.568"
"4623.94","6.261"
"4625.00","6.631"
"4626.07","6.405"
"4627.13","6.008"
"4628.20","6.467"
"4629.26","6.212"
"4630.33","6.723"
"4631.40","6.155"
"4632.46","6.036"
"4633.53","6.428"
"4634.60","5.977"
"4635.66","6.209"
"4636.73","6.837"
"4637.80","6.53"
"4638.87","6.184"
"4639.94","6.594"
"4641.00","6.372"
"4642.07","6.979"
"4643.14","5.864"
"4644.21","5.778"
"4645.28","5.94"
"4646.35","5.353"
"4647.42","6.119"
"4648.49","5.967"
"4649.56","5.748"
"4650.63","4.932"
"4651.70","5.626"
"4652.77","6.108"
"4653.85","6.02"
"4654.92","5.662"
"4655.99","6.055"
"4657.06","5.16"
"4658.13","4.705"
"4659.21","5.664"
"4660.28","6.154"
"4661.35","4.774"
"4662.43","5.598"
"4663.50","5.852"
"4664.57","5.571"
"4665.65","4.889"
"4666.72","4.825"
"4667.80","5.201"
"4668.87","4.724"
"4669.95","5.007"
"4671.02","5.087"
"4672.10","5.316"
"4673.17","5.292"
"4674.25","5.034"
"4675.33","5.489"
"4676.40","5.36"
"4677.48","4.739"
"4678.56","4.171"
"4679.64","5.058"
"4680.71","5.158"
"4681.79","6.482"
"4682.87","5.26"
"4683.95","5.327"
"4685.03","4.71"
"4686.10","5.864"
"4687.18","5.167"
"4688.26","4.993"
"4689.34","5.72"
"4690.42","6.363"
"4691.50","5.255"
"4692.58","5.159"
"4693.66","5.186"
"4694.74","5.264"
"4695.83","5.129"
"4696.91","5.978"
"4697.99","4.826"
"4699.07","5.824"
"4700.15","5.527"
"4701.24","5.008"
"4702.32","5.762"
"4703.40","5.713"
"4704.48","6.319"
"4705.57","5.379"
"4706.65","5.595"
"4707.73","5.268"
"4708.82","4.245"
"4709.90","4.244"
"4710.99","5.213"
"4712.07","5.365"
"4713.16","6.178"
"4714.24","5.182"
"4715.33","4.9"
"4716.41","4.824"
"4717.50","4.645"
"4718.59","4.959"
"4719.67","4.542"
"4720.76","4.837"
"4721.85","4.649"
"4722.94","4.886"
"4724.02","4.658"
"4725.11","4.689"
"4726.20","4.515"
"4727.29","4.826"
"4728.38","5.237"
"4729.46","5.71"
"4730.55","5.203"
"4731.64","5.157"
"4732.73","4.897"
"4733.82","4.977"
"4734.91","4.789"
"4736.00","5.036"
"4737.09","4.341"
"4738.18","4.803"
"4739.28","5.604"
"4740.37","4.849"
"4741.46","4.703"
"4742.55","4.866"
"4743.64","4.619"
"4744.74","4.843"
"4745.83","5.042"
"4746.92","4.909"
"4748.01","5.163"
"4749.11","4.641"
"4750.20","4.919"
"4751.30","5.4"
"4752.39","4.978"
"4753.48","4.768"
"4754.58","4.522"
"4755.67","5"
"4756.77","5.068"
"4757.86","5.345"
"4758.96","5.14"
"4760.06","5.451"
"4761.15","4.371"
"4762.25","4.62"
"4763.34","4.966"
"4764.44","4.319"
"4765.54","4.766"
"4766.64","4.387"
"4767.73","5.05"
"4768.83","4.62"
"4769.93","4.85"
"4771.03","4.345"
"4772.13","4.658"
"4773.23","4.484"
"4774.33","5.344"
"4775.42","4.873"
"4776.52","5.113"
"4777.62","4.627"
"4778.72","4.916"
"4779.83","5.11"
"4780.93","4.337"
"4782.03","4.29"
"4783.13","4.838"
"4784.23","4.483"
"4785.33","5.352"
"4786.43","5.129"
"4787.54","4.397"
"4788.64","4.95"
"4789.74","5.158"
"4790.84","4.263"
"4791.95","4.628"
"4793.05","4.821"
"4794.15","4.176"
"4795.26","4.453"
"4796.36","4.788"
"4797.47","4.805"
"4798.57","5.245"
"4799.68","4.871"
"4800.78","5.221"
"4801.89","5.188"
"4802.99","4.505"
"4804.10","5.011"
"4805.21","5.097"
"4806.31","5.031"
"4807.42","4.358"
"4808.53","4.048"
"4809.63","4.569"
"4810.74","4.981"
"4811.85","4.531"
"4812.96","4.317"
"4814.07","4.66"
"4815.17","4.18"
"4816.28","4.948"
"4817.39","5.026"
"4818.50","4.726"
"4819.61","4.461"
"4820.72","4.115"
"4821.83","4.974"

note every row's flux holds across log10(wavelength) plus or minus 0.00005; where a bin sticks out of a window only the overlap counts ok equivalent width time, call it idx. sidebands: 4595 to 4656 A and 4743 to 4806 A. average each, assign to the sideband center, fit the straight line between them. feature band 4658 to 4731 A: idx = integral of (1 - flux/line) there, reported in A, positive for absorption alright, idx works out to 6.22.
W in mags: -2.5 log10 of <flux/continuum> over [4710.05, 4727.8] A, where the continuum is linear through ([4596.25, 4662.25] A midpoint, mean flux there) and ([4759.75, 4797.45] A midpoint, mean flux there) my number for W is 0.10 mag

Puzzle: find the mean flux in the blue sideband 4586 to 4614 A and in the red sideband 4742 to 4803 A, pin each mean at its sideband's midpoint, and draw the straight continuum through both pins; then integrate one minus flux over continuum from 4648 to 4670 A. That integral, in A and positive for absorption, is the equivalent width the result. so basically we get 2.9 A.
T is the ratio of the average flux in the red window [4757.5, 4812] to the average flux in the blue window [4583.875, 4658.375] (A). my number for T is 0.73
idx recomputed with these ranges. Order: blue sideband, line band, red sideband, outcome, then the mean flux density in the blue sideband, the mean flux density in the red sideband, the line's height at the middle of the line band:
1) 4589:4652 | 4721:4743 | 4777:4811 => 2.0 A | 6.55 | 4.76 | 5.4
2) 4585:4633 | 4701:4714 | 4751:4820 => 0.7 A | 6.8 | 4.78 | 5.67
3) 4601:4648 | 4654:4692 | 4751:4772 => 3.8 A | 6.5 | 4.83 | 5.91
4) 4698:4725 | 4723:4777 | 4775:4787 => 0.8 A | 5.14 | 4.82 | 4.96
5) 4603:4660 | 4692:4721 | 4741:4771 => 1.1 A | 6.31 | 4.86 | 5.43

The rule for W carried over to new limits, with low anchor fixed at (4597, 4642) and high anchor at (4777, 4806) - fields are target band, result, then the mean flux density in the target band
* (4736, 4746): 0.103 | 4.85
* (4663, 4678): 0.177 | 5.17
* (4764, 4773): 0.095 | 4.62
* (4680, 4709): 0.075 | 5.44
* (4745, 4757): 0.061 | 4.94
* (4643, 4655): 0.099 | 5.76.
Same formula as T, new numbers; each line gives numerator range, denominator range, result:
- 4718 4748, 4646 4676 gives 0.90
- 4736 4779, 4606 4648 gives 0.75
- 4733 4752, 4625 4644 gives 0.77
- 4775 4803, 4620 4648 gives 0.76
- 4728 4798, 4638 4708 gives 0.88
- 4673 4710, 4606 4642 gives 0.82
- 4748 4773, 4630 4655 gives 0.79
